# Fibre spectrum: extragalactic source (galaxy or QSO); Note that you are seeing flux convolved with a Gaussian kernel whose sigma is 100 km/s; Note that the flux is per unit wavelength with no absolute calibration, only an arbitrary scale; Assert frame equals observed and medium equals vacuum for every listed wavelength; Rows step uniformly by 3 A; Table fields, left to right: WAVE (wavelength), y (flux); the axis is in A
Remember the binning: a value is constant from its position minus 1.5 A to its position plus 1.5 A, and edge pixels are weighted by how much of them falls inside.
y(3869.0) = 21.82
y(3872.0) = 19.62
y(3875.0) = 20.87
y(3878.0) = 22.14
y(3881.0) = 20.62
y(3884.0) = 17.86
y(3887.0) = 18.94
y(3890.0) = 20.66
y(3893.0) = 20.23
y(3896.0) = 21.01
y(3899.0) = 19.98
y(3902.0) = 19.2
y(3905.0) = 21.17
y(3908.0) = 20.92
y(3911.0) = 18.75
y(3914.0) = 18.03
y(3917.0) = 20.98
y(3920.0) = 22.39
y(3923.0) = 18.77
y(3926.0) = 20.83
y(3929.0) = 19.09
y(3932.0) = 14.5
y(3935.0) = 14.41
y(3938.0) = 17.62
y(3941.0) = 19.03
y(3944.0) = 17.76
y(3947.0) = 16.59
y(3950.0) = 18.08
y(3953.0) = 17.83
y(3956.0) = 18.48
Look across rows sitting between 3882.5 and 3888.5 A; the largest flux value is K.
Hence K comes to 18.94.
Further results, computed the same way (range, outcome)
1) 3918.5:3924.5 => 22.39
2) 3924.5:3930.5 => 20.83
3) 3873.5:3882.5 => 22.14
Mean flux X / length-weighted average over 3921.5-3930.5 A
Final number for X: 19.6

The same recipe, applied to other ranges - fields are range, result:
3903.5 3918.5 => 20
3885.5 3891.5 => 19.8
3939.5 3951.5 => 17.9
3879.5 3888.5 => 19.1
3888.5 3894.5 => 20.4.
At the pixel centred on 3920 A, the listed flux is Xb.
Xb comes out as 22.39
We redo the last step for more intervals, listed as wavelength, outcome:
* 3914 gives 18.03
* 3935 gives 14.41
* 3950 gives 18.08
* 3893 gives 20.23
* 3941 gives 19.03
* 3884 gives 17.86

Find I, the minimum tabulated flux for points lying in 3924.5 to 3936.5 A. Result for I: 14.41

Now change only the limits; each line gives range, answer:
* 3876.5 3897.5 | 17.86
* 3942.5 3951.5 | 16.59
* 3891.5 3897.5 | 20.23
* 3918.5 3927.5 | 18.77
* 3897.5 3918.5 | 18.03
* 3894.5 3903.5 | 19.2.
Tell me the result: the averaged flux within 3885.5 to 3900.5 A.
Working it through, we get 20.2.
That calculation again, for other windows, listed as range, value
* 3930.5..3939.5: 15.5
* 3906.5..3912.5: 19.8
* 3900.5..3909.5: 20.4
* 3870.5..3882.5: 20.8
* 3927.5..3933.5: 16.8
